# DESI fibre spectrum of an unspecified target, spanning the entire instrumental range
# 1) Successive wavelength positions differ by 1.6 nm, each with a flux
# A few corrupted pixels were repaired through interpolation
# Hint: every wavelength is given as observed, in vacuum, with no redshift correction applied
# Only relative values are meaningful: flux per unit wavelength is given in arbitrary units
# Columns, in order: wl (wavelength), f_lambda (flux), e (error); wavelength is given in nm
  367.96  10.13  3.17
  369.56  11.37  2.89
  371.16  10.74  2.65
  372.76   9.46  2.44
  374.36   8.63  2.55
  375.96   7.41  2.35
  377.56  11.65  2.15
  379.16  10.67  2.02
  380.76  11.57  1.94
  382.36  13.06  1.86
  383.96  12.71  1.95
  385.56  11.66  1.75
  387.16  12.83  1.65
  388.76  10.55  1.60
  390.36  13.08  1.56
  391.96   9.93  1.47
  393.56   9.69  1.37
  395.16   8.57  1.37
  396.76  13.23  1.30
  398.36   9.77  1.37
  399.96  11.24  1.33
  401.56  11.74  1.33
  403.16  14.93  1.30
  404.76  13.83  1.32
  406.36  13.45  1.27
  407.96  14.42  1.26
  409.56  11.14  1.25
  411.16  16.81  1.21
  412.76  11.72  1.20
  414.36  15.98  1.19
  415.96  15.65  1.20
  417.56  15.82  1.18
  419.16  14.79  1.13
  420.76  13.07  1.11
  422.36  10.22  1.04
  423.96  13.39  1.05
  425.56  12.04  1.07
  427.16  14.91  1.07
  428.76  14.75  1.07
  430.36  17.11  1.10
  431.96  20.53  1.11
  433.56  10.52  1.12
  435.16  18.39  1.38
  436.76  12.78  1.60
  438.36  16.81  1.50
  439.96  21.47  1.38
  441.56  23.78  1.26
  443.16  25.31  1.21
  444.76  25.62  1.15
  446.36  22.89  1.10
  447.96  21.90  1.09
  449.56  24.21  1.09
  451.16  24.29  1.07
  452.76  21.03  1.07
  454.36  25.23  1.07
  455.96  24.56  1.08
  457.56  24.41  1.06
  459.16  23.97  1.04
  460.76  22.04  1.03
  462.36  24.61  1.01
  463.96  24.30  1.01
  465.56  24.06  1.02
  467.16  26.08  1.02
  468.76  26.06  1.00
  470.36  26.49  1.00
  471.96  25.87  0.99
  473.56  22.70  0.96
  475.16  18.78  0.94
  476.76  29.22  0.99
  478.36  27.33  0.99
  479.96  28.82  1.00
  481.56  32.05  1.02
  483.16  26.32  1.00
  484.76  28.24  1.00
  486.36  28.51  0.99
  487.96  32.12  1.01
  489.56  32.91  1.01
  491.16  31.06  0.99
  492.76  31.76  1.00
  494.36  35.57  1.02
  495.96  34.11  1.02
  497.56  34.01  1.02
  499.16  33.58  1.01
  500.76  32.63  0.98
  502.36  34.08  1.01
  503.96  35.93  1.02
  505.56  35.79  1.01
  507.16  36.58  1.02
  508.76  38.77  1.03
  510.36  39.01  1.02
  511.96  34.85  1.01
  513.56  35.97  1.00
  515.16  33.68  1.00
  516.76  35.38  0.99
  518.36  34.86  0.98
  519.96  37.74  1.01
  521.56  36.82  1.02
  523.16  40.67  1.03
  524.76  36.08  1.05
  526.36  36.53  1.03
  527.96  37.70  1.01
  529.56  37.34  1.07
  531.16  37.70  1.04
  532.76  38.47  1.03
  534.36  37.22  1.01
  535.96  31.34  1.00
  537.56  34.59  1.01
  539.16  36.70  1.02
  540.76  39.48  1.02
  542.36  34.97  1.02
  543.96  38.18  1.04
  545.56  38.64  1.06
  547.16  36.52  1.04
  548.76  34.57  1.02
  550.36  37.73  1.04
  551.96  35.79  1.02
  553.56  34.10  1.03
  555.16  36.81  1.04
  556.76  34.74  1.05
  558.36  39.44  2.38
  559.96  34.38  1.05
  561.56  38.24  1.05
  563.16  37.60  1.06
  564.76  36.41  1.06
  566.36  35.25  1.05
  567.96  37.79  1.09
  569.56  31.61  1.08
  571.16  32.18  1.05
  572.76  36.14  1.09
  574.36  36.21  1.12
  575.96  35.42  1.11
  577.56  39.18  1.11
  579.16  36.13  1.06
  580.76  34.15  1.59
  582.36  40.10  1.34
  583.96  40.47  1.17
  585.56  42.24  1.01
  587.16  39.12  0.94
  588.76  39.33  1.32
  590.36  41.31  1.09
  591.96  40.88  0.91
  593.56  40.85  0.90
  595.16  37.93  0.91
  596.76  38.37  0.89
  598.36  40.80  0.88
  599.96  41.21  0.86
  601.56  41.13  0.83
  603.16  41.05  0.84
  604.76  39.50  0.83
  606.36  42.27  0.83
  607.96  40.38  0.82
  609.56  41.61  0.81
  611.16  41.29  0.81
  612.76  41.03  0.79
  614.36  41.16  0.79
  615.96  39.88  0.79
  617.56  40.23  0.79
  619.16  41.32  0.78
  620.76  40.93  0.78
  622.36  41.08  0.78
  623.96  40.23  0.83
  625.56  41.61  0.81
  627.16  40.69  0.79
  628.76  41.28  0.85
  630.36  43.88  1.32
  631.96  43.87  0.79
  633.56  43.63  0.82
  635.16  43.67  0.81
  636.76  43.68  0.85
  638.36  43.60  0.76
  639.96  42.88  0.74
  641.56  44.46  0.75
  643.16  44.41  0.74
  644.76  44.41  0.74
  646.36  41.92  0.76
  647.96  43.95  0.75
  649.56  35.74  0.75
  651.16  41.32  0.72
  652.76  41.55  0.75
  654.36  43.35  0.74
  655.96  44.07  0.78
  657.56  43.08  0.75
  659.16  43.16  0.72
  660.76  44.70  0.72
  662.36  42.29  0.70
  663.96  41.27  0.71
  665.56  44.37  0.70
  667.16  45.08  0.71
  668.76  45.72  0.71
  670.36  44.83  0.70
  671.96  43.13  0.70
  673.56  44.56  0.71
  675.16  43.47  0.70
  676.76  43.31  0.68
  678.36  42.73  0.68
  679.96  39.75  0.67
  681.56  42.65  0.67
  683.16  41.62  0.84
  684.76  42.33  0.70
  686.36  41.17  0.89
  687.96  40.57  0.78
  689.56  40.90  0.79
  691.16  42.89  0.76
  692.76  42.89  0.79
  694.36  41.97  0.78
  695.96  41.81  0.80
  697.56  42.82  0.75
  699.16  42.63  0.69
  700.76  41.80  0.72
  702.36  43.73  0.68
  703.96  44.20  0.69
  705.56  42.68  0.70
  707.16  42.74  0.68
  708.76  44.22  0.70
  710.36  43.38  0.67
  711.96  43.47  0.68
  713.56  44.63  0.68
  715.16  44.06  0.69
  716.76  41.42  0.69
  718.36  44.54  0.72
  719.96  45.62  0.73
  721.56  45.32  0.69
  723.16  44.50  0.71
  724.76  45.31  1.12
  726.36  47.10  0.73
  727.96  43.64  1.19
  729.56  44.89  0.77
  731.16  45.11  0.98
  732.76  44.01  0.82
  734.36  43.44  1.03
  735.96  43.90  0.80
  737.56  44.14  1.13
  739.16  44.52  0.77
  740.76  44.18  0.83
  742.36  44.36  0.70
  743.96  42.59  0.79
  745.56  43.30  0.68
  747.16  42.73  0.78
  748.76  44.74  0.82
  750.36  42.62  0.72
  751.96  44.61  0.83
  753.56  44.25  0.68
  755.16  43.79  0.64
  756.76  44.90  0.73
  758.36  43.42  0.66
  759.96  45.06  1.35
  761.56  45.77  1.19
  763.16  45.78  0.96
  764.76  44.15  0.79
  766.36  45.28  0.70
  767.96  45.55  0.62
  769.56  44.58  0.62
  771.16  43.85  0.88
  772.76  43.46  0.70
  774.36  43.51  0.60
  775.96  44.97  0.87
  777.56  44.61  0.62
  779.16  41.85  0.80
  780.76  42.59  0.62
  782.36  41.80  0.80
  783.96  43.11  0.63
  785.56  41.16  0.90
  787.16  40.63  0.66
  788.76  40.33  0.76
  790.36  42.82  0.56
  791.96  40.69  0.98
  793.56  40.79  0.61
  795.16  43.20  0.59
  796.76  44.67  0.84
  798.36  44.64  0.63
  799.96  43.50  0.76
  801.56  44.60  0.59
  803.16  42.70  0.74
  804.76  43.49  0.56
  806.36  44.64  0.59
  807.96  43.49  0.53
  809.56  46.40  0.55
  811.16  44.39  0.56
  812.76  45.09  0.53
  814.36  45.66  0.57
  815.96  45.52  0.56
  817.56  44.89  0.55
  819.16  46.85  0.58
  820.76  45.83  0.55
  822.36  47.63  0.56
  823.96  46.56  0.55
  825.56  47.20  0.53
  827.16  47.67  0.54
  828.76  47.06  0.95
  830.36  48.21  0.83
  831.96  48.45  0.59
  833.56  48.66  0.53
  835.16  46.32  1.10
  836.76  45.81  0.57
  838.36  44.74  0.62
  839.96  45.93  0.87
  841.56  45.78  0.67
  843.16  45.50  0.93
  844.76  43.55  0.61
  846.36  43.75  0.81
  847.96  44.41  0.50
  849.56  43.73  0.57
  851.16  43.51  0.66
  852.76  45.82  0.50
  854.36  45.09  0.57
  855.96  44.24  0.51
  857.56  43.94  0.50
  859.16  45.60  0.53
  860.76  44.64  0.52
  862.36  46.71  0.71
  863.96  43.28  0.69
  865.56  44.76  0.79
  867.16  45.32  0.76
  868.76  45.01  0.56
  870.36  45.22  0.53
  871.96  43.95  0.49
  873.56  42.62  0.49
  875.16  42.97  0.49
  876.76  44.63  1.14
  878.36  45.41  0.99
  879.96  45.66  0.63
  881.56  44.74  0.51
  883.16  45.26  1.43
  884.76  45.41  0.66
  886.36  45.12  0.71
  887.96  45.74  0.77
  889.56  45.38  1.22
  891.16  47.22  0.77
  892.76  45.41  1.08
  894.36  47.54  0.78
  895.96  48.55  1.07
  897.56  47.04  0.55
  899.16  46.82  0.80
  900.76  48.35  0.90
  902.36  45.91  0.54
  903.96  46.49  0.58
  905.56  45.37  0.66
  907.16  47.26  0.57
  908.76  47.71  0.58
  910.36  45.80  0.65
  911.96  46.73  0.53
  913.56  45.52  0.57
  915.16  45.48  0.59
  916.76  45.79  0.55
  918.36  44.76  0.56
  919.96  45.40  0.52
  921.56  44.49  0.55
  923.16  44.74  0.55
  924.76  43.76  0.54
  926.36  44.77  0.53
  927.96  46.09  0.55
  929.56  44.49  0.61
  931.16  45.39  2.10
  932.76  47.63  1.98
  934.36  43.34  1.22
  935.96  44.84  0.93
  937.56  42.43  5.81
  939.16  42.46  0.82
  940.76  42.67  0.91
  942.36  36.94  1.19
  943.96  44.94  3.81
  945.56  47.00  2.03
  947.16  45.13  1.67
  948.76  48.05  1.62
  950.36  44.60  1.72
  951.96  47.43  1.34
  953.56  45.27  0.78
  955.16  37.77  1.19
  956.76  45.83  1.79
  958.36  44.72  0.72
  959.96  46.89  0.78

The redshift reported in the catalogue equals 0.102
